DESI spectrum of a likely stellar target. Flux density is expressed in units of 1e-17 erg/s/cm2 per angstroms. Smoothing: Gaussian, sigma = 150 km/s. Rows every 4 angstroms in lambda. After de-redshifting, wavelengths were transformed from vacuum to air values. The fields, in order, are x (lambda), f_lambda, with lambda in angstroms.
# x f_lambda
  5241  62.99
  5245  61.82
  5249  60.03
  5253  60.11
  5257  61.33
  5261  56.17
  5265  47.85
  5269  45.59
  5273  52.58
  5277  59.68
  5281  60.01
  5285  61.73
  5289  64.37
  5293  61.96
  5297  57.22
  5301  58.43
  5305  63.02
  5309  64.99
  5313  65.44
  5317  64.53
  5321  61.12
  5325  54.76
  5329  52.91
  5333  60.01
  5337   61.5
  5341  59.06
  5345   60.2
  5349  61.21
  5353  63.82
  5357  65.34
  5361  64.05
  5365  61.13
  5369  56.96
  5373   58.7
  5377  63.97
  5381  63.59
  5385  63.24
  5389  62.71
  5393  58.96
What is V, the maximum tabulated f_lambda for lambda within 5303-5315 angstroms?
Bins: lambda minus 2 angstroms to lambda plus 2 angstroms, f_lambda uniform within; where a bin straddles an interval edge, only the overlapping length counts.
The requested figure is 65.44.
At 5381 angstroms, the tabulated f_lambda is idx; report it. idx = 63.59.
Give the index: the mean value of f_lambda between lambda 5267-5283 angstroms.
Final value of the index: 54.5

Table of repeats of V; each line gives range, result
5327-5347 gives 61.5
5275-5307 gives 64.37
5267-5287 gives 61.73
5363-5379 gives 63.97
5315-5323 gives 64.53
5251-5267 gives 61.33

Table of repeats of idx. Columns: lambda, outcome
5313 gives 65.44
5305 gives 63.02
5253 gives 60.11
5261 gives 56.17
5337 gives 61.5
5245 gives 61.82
